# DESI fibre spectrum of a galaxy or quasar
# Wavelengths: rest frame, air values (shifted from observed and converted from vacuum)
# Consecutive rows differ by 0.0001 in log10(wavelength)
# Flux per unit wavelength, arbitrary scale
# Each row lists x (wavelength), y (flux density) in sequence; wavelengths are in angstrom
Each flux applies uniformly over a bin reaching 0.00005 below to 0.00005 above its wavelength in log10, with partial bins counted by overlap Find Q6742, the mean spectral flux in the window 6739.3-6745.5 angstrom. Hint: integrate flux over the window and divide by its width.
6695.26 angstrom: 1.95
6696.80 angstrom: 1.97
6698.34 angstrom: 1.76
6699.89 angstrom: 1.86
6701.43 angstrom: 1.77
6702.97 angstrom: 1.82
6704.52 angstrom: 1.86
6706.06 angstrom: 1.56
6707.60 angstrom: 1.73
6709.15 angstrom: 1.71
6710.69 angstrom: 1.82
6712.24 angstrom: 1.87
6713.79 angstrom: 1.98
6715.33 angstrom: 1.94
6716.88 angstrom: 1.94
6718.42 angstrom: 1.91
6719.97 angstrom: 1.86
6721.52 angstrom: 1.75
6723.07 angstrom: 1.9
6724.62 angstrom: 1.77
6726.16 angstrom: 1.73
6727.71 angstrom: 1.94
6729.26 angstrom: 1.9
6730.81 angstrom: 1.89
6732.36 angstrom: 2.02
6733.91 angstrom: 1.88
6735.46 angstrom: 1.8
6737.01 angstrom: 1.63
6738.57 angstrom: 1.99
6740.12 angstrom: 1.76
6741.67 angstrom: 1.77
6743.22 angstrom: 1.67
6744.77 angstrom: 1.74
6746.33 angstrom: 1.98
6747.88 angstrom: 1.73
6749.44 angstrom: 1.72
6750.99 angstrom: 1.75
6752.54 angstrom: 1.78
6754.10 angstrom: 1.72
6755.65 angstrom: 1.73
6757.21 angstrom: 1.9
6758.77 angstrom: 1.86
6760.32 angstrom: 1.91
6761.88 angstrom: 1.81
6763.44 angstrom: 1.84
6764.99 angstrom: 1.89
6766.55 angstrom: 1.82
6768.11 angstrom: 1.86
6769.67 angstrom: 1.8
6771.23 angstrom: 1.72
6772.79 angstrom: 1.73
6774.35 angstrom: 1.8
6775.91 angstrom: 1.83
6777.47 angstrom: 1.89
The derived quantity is 1.74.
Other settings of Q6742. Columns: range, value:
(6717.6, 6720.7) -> 1.89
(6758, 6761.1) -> 1.89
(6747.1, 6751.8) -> 1.74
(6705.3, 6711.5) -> 1.71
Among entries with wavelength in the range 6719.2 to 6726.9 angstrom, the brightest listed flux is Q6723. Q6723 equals 1.9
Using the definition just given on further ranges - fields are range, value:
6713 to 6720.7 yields 1.98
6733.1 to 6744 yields 1.99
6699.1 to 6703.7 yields 1.86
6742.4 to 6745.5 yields 1.74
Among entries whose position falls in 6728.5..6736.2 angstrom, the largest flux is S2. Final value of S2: 2.02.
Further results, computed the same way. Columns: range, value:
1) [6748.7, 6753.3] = 1.78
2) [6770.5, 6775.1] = 1.8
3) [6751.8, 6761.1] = 1.91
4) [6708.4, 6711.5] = 1.82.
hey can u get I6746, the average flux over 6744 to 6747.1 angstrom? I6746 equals 1.86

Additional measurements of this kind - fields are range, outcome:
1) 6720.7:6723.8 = 1.82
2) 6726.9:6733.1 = 1.94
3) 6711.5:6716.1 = 1.93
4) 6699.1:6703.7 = 1.82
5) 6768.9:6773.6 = 1.75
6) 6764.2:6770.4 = 1.84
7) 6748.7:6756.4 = 1.74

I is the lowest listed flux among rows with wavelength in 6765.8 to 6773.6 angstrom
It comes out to 1.72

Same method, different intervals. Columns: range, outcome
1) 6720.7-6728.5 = 1.73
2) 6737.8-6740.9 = 1.76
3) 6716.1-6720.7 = 1.86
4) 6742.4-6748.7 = 1.67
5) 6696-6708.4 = 1.56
